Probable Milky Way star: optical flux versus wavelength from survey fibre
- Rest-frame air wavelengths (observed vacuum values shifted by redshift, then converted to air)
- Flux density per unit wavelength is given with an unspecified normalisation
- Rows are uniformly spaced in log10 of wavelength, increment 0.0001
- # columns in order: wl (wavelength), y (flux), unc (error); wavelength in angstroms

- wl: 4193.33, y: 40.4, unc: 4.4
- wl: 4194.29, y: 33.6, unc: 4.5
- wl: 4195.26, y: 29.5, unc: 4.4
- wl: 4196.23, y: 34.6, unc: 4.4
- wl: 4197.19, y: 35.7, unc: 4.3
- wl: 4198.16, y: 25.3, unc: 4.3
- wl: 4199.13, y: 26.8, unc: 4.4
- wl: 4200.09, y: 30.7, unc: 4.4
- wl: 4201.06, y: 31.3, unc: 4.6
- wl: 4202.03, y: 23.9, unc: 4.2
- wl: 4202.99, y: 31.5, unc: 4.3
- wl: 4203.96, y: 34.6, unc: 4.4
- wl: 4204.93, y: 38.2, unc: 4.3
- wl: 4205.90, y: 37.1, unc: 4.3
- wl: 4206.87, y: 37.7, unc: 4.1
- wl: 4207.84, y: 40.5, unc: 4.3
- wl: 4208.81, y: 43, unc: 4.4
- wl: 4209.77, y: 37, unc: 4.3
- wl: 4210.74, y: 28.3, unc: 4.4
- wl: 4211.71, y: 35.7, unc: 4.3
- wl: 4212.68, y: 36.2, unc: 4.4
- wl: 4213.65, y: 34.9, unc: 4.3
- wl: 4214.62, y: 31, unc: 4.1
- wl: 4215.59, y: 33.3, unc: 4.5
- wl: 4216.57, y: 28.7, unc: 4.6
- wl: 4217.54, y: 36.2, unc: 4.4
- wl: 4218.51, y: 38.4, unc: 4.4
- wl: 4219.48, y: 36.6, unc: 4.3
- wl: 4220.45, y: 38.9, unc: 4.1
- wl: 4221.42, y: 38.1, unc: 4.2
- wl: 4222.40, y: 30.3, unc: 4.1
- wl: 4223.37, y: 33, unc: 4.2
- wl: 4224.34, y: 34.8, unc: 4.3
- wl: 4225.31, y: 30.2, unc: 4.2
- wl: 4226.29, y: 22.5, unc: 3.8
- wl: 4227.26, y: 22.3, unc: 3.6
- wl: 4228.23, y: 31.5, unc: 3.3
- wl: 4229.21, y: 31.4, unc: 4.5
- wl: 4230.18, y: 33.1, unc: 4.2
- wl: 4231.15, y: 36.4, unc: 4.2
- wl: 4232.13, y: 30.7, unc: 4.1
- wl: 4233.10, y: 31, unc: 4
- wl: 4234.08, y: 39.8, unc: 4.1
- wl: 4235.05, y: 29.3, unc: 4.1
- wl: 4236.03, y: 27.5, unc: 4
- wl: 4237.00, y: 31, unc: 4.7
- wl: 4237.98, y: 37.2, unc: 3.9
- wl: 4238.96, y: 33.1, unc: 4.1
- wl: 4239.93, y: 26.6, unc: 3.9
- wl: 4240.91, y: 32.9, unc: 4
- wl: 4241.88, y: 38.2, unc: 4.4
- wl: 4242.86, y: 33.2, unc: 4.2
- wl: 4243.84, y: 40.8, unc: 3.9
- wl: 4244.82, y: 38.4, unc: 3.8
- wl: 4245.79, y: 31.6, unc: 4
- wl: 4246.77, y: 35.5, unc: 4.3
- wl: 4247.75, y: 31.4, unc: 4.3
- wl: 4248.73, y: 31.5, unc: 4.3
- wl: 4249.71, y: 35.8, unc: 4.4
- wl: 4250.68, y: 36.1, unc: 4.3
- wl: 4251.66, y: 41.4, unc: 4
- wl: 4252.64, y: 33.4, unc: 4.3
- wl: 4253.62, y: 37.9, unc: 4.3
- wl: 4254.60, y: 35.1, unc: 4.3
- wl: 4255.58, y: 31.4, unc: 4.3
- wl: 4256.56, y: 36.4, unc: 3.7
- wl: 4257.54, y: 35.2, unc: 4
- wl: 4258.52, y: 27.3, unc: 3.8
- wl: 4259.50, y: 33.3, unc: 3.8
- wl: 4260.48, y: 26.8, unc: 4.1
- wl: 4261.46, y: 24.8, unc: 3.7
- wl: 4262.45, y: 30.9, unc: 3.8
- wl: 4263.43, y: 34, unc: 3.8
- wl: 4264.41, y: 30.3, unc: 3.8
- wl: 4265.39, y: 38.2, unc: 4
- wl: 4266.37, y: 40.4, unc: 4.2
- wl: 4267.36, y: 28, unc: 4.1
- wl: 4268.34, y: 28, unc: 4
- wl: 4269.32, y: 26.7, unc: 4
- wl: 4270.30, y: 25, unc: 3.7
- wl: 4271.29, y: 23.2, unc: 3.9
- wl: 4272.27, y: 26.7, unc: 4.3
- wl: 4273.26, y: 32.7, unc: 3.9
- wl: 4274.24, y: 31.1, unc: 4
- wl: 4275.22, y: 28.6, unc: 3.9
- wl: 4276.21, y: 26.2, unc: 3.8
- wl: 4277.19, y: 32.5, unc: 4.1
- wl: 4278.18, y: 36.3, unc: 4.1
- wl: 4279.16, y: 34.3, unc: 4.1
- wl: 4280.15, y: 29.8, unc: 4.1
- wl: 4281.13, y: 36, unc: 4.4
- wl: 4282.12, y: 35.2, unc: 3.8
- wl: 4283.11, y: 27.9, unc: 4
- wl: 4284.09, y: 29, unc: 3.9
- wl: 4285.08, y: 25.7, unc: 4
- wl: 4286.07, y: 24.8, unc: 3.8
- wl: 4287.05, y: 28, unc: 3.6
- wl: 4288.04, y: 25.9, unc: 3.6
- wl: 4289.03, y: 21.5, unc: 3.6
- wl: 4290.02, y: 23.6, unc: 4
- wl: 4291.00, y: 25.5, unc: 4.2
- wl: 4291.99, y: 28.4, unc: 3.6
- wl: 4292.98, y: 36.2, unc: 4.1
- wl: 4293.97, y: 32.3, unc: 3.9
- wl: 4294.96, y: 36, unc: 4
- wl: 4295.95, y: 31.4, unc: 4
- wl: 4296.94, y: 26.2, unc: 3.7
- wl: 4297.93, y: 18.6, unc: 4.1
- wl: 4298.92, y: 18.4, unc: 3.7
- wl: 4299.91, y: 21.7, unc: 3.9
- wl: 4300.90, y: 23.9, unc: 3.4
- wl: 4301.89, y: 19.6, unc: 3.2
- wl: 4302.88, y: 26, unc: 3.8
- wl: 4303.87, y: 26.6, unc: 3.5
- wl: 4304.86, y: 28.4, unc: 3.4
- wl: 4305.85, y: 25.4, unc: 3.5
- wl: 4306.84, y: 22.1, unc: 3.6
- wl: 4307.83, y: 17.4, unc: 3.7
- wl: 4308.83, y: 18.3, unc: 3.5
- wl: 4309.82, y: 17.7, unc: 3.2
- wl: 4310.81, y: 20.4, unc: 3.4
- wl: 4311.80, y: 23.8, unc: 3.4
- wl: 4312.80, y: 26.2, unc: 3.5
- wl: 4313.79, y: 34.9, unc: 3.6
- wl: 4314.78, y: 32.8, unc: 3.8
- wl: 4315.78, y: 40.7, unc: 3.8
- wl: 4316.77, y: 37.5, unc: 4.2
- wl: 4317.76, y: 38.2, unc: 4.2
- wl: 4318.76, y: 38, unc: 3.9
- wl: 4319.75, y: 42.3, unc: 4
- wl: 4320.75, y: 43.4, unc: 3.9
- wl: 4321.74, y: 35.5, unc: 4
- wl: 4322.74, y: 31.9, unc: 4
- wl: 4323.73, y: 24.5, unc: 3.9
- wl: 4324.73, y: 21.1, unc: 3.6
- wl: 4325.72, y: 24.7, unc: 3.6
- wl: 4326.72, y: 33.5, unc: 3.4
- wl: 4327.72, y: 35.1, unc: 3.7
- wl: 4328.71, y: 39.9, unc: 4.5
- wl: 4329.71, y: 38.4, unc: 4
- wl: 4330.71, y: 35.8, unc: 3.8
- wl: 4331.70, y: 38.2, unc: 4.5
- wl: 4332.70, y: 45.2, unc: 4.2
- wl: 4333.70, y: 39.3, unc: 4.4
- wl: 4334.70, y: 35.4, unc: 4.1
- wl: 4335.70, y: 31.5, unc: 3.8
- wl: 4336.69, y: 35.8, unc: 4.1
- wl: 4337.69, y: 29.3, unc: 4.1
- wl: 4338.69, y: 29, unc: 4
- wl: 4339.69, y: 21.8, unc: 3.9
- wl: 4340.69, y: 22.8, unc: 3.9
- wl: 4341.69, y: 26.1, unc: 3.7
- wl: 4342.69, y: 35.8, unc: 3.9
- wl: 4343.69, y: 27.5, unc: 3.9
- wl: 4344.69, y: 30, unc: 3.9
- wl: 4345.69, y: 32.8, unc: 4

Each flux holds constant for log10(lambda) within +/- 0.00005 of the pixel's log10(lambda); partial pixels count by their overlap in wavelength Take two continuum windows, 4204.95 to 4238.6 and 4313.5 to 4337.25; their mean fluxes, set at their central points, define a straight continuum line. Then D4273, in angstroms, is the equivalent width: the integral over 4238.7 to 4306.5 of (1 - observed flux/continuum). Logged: 8.4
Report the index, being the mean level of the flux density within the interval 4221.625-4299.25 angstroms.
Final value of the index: 31.1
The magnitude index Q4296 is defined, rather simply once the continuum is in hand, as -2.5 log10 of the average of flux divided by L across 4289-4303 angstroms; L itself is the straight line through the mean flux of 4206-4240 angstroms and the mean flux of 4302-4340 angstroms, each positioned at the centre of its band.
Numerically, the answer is 0.21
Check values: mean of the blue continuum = 33.4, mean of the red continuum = 31.2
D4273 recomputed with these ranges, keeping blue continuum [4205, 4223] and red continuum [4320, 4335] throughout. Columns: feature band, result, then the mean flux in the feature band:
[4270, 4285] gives 2.13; 30.2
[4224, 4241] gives 2.13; 31.1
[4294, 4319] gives 5.88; 26.8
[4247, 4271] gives 2.01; 32.4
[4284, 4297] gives 2.56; 28.2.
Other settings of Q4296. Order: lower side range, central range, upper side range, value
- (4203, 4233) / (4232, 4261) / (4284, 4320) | -0.07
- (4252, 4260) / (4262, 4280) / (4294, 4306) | 0.01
